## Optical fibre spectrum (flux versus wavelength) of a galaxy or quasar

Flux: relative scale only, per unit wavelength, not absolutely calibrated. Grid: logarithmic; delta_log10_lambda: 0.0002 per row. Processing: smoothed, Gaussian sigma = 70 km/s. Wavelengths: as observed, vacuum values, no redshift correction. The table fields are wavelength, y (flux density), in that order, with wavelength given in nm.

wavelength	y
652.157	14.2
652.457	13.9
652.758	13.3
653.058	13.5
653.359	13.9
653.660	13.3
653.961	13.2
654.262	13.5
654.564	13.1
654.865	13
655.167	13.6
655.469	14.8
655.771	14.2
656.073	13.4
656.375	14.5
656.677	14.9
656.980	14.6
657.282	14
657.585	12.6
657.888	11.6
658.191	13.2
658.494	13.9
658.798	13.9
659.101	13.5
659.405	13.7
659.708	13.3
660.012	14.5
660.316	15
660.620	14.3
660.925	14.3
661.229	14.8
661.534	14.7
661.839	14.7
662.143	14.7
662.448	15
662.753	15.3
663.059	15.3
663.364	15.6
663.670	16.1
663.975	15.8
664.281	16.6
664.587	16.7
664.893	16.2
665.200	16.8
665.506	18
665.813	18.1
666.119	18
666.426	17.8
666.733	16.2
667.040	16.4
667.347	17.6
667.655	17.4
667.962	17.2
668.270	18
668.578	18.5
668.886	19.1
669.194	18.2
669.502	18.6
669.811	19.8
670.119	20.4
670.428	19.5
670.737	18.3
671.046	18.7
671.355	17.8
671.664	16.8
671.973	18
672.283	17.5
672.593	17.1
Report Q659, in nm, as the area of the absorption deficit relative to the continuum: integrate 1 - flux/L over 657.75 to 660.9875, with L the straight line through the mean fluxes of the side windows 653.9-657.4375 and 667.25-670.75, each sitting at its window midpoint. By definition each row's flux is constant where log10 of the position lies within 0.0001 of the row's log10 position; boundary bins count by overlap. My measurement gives 0.314 nm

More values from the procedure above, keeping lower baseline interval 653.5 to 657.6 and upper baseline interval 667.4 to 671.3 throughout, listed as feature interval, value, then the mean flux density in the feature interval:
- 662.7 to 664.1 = 0.075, 15.6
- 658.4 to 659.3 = 0.072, 13.7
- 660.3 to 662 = 0.123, 14.6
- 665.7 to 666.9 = 0.002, 17.5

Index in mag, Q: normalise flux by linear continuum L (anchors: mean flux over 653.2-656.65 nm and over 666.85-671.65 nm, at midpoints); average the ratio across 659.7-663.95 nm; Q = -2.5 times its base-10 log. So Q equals 0.07 mag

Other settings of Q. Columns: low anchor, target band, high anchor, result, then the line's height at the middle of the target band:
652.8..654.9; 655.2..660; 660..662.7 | 0.021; 14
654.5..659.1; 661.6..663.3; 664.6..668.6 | 0.055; 15.8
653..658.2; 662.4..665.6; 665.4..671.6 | 0.030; 16.6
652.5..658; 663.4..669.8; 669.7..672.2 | -0.009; 17.2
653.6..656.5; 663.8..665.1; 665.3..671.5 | 0.033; 16.8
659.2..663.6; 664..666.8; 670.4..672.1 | -0.069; 16.1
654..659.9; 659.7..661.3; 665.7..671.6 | 0.043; 15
